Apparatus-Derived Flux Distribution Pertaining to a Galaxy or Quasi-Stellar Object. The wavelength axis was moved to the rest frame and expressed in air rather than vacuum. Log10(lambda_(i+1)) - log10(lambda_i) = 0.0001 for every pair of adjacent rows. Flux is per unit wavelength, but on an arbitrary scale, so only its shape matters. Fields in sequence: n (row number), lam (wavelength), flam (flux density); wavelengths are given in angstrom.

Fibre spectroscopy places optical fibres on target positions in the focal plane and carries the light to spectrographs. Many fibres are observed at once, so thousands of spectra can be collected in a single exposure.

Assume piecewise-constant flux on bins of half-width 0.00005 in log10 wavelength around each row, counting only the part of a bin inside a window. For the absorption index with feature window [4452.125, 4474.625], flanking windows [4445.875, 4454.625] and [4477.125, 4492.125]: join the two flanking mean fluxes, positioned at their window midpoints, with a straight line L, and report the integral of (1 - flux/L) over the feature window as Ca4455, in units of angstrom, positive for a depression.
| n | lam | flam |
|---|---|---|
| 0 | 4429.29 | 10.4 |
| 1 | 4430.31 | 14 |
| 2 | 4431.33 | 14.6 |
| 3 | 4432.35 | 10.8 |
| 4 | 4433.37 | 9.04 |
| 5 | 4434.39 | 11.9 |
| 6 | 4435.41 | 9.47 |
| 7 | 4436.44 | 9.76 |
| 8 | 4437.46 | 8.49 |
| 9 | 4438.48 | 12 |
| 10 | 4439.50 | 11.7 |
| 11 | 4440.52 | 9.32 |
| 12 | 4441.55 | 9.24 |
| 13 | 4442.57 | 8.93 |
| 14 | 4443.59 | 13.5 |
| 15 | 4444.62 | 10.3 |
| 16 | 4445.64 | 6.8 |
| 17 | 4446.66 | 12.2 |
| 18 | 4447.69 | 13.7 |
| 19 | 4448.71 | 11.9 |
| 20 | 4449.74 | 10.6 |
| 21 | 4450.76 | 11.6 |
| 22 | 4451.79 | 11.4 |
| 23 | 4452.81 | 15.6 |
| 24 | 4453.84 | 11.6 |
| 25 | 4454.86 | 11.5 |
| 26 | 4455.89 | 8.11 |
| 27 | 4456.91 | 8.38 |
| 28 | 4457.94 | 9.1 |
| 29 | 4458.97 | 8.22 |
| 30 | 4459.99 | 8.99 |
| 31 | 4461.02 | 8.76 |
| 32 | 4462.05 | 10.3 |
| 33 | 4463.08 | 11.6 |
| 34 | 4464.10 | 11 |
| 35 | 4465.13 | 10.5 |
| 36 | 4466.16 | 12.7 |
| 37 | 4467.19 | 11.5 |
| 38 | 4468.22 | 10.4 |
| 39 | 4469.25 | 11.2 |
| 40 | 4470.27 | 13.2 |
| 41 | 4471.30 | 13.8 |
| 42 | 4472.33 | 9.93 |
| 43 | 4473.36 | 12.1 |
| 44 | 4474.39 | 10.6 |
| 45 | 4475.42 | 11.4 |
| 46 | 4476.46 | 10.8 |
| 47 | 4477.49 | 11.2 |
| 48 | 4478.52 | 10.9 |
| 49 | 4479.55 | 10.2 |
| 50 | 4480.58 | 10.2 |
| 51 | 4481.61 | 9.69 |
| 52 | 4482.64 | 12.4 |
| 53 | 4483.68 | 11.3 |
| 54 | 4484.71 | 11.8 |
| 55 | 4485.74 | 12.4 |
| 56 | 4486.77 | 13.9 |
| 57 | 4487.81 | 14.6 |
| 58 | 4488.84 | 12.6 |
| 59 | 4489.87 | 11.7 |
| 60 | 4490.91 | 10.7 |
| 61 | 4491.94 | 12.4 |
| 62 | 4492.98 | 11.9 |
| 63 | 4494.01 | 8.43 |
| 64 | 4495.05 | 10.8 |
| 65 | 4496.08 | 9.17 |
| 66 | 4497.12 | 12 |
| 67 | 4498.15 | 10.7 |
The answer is 2.06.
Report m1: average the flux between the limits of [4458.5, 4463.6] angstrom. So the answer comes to 9.6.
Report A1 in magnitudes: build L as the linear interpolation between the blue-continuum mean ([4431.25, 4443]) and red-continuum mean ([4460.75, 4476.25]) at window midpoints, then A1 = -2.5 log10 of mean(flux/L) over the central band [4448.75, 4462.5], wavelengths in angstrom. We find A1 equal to 0.051 mag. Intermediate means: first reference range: 10.3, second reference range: 11.3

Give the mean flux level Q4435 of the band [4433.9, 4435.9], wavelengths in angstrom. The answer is 10.7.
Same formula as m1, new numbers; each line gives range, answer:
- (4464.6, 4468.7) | 11.3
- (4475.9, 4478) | 11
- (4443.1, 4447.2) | 10.7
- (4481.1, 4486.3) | 11.5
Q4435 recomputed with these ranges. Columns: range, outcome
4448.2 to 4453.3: 12.2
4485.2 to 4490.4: 13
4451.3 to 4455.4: 12.5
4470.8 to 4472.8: 11.9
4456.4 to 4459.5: 8.58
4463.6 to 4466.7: 11.4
